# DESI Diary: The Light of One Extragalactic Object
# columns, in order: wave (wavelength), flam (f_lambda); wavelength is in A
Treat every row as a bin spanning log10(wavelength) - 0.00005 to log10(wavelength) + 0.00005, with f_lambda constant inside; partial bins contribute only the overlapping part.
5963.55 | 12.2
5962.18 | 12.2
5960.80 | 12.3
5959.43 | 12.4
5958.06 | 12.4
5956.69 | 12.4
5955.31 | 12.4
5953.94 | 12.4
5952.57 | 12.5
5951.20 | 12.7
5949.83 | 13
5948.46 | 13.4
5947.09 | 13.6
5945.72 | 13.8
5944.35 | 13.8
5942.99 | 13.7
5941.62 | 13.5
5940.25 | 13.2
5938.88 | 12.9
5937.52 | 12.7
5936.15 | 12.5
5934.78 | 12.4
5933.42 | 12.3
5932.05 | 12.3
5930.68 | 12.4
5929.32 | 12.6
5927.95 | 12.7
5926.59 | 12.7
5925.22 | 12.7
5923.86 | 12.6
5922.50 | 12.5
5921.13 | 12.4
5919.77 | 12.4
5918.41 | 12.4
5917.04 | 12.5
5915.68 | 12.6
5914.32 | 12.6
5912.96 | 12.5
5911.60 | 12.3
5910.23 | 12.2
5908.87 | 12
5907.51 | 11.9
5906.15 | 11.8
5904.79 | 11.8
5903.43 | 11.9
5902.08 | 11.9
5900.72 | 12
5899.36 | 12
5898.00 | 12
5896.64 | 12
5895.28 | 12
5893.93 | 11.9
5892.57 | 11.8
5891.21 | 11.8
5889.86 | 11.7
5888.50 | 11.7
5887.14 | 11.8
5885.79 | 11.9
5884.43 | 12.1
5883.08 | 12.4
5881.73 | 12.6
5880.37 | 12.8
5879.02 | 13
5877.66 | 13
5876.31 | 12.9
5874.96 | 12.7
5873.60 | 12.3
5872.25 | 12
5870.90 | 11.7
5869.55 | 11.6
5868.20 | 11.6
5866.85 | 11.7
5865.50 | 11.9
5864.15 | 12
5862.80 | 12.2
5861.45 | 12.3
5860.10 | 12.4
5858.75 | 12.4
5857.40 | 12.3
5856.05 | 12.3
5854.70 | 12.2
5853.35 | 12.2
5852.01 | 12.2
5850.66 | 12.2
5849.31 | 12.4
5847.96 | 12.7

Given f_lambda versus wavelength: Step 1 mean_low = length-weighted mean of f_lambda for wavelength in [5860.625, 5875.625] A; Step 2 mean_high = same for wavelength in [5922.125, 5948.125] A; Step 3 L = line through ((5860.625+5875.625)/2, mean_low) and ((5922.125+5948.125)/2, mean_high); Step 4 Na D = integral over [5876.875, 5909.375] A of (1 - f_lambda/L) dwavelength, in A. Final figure 0.7 A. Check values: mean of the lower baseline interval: 12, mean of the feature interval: 12.1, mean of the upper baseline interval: 12.9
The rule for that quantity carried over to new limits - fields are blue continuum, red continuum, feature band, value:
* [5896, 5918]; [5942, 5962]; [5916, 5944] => -0.4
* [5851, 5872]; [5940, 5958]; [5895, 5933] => 1.2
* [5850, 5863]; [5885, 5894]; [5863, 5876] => 0.1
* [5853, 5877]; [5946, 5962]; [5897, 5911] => 0.5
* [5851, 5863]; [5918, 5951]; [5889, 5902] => 0.7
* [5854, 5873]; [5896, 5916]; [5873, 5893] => -0.4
